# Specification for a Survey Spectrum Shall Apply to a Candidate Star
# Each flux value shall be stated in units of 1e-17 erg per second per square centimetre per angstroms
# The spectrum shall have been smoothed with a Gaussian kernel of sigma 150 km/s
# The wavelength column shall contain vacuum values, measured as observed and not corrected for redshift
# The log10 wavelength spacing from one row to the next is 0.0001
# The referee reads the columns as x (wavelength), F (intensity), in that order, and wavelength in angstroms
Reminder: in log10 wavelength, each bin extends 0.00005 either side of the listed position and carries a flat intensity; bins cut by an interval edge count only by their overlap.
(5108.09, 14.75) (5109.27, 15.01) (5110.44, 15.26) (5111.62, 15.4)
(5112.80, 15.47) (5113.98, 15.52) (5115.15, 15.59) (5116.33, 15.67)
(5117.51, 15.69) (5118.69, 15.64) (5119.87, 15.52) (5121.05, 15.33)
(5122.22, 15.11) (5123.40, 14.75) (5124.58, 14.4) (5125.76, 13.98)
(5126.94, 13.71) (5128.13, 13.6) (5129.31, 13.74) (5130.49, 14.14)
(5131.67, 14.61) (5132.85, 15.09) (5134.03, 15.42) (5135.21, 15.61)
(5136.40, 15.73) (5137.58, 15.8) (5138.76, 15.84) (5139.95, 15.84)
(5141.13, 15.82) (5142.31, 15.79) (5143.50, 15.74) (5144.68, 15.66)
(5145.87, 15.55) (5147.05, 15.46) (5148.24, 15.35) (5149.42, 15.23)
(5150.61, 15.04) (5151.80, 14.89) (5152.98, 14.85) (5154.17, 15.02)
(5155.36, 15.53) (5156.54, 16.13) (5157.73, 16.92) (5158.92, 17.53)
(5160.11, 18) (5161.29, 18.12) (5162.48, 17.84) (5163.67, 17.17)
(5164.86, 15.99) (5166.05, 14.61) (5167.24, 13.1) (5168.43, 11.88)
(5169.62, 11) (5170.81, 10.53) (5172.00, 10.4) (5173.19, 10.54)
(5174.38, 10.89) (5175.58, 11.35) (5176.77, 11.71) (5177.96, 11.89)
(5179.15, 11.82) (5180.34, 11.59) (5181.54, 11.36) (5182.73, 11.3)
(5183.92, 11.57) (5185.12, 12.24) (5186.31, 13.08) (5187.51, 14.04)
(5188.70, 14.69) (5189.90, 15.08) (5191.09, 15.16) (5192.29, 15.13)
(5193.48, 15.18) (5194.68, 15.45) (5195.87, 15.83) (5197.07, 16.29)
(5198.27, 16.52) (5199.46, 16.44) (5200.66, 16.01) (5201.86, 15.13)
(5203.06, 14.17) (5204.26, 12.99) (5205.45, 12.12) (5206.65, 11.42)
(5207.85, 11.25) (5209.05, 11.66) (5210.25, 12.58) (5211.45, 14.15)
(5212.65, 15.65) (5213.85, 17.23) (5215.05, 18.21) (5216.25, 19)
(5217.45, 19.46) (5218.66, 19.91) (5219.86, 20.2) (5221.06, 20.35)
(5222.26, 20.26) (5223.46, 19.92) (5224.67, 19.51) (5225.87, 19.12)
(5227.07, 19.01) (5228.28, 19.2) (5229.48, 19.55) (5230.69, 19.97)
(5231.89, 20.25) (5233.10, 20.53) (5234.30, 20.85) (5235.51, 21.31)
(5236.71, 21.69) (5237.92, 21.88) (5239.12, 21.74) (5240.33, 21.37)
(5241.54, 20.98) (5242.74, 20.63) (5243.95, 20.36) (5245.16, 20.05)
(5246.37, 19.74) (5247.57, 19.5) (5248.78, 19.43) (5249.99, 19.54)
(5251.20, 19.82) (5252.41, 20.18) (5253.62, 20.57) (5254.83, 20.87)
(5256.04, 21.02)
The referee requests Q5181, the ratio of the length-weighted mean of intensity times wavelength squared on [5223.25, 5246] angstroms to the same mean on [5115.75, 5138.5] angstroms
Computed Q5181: 1.4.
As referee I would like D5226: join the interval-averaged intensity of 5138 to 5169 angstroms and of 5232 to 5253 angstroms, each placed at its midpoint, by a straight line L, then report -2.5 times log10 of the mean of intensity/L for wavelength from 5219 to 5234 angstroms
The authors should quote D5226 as -0.01 mag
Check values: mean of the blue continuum 15.7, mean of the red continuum 20.6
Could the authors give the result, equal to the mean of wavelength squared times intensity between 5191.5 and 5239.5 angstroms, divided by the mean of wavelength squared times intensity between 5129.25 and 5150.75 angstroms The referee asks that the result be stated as 1.17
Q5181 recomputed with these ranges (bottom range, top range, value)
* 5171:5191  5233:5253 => 1.73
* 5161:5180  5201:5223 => 1.25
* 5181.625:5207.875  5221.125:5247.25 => 1.46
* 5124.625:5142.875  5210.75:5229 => 1.29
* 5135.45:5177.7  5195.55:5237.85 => 1.21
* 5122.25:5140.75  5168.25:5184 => 0.77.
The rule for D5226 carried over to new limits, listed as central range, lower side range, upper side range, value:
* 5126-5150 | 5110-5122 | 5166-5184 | -0.089 mag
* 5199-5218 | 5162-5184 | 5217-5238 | 0.179 mag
